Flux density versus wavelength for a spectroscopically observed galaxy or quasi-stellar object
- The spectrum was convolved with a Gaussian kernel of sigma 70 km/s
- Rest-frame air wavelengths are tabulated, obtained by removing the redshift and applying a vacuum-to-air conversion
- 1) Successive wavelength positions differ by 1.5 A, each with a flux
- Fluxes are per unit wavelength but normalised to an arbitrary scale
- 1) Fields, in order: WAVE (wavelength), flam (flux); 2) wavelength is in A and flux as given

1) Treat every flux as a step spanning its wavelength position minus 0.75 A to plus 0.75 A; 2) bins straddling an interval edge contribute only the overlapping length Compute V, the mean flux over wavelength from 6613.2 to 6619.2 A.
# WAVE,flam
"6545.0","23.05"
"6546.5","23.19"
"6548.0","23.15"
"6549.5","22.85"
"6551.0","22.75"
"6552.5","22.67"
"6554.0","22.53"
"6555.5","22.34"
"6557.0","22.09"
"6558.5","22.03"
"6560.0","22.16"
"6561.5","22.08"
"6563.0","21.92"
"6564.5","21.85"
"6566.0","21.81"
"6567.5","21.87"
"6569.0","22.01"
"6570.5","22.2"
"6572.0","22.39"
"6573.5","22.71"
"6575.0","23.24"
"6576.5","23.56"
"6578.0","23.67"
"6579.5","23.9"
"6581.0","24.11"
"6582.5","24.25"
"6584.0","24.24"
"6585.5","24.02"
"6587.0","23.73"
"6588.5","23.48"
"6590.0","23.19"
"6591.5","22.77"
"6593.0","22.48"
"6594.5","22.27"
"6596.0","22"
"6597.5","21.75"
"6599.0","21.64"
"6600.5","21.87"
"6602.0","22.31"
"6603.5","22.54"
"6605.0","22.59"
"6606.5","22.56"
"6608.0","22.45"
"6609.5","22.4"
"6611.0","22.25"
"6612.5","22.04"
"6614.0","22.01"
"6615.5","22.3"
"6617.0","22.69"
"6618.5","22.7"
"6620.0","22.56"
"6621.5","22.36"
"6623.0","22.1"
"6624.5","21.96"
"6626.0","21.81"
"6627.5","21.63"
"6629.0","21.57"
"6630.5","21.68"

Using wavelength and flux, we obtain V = 22.4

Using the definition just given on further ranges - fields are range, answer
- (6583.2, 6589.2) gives 23.9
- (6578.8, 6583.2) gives 24.1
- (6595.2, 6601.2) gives 21.8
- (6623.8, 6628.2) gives 21.8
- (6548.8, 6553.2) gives 22.8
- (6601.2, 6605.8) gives 22.5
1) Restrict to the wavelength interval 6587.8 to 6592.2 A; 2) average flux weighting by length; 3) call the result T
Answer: 23.1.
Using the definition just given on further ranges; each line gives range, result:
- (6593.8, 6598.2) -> 22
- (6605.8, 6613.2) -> 22.3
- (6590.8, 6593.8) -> 22.6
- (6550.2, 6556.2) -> 22.6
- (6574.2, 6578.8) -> 23.5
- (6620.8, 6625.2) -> 22.1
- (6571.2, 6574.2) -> 22.5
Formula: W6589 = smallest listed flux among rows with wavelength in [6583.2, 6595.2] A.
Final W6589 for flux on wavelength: 22.27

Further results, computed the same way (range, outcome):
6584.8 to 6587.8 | 23.73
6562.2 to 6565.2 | 21.85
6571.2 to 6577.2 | 22.39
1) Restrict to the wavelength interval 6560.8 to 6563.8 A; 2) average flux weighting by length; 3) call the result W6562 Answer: 22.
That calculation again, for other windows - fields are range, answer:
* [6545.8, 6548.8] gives 23.2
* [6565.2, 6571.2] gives 22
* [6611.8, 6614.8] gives 22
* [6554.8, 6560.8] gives 22.2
